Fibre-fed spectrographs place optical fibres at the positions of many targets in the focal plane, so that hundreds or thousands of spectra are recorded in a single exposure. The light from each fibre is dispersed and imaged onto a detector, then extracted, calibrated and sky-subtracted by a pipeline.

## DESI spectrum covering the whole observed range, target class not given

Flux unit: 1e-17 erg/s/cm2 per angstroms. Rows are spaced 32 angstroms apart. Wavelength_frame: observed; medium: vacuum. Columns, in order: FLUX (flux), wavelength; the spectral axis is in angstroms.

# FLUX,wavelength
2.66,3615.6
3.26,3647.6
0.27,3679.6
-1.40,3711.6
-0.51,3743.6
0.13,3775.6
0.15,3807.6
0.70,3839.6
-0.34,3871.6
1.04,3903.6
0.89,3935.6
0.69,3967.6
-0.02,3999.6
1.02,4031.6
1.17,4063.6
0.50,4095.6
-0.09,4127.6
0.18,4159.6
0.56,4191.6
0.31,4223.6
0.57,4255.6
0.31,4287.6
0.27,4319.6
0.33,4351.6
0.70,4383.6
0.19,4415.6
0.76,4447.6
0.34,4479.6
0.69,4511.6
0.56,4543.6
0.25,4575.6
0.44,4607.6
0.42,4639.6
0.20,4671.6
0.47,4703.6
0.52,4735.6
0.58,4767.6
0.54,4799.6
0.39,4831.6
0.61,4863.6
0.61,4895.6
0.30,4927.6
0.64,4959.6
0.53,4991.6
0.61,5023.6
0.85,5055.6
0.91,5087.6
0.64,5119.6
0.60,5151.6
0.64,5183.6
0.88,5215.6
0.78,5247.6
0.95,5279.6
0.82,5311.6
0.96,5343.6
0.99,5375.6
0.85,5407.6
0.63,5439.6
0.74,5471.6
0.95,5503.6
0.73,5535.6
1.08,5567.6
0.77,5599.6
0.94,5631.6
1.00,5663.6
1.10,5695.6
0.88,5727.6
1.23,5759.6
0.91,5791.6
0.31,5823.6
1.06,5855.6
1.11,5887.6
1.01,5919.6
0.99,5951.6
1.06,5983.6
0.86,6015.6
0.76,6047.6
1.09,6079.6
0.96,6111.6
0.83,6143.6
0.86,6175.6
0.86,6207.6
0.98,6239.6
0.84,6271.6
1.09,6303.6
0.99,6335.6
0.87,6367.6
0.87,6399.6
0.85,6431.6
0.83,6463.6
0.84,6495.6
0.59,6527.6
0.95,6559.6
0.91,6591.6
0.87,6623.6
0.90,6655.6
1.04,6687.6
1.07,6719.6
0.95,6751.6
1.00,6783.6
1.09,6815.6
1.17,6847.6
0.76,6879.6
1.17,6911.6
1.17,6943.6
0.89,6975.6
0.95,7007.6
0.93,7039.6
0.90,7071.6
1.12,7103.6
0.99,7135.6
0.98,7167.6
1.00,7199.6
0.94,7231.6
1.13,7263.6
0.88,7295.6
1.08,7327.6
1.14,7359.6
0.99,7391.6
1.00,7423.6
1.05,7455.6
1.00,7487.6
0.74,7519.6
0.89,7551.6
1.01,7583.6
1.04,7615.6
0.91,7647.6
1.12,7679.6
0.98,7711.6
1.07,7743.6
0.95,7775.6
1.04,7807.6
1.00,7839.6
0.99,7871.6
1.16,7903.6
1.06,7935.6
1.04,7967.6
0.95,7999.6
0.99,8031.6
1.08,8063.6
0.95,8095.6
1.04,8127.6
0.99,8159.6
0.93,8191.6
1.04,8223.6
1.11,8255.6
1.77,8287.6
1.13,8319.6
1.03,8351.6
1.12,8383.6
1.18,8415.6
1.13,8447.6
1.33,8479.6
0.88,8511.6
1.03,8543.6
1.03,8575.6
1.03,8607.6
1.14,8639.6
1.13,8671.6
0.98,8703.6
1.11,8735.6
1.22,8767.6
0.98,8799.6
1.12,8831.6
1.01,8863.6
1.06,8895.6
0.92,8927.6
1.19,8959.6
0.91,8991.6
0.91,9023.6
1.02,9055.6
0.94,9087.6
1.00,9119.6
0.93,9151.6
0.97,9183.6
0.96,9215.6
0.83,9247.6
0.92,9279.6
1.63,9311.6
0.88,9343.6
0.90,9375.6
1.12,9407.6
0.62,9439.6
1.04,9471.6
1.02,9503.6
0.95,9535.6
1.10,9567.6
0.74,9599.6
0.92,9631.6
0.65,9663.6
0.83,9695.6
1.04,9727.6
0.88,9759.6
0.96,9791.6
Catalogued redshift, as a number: 0.261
